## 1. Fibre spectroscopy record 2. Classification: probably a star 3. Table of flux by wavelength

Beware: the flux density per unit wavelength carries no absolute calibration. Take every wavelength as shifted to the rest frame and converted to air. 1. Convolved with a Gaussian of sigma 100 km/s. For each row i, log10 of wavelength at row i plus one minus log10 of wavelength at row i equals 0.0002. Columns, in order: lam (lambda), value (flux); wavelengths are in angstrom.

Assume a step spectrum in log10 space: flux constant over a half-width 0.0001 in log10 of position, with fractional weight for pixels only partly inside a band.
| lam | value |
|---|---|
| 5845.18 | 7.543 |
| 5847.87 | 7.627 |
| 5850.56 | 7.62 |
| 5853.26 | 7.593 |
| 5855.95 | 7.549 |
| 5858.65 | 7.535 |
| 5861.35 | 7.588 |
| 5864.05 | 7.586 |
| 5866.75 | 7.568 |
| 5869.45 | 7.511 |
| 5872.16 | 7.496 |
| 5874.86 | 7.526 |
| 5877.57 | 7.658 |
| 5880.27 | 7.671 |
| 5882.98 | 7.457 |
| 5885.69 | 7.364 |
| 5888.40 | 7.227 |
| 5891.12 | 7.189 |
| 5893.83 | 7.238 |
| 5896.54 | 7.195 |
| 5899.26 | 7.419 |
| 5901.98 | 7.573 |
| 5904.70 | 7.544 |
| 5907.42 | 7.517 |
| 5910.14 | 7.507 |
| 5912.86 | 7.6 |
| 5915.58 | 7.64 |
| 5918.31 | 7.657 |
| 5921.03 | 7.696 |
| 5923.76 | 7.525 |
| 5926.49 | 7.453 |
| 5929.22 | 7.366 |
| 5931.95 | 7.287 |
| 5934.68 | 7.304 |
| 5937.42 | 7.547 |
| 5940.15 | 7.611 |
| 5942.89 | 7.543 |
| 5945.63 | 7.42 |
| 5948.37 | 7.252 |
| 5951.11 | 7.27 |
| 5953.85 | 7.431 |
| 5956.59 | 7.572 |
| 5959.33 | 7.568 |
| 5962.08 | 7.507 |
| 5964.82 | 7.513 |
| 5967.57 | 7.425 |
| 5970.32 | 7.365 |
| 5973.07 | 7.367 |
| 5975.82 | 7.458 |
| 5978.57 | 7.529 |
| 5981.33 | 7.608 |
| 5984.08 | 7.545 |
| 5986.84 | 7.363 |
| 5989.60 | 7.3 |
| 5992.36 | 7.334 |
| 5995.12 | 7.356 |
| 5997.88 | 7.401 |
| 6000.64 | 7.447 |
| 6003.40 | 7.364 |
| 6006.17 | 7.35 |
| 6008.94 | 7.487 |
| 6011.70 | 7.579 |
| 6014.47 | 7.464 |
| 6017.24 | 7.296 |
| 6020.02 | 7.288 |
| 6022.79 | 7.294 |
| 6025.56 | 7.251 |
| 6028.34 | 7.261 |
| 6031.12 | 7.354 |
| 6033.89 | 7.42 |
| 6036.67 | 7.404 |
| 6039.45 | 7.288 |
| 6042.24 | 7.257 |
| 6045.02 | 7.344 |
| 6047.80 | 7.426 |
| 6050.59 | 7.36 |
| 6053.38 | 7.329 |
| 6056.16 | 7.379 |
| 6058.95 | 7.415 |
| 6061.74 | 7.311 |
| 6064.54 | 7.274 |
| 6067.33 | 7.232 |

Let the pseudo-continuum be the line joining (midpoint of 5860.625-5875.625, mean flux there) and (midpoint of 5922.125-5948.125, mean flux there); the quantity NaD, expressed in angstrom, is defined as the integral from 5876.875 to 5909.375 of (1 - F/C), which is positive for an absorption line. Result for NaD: 0.4 angstrom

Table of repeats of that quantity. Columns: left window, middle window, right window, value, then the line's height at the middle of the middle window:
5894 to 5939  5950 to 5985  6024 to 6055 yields -0.2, 7.42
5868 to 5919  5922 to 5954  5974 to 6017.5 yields 0.1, 7.45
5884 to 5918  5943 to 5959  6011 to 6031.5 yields -0.1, 7.39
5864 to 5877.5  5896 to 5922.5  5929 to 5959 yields -0.2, 7.48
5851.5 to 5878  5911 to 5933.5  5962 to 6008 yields -0.1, 7.49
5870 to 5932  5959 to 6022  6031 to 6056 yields -0.2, 7.4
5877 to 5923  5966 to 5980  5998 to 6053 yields 0.0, 7.41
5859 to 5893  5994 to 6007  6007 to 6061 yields 0.0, 7.39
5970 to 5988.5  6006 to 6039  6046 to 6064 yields 0.2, 7.41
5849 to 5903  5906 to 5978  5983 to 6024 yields -0.4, 7.43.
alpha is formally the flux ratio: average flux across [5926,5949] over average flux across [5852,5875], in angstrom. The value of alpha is 1.0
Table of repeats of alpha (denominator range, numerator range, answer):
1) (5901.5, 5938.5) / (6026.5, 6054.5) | 0.98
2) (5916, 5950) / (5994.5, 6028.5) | 0.99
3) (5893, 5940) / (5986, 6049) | 0.98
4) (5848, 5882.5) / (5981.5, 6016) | 0.98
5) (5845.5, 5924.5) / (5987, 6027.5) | 0.98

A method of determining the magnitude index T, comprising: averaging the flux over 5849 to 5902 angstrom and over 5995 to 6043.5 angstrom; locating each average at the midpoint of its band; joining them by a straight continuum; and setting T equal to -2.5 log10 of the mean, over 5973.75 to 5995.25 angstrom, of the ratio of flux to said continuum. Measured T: -0.01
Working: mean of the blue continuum 7.48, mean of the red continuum 7.36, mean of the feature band 7.44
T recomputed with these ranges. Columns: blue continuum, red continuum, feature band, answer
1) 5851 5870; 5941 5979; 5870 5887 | 0.00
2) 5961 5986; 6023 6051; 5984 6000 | 0.01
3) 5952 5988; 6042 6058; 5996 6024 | 0.00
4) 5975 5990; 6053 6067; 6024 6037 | 0.01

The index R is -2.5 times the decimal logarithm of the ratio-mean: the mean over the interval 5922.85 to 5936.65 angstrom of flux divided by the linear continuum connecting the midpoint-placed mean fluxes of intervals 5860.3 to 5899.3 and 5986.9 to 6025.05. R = 0.00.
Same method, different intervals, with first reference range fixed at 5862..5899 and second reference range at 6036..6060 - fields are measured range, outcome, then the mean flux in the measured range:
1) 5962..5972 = -0.01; 7.44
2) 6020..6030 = 0.01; 7.27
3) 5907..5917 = -0.02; 7.57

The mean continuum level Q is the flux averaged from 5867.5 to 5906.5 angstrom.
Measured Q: 7.44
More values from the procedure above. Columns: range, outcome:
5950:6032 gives 7.41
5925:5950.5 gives 7.41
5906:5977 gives 7.48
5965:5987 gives 7.46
